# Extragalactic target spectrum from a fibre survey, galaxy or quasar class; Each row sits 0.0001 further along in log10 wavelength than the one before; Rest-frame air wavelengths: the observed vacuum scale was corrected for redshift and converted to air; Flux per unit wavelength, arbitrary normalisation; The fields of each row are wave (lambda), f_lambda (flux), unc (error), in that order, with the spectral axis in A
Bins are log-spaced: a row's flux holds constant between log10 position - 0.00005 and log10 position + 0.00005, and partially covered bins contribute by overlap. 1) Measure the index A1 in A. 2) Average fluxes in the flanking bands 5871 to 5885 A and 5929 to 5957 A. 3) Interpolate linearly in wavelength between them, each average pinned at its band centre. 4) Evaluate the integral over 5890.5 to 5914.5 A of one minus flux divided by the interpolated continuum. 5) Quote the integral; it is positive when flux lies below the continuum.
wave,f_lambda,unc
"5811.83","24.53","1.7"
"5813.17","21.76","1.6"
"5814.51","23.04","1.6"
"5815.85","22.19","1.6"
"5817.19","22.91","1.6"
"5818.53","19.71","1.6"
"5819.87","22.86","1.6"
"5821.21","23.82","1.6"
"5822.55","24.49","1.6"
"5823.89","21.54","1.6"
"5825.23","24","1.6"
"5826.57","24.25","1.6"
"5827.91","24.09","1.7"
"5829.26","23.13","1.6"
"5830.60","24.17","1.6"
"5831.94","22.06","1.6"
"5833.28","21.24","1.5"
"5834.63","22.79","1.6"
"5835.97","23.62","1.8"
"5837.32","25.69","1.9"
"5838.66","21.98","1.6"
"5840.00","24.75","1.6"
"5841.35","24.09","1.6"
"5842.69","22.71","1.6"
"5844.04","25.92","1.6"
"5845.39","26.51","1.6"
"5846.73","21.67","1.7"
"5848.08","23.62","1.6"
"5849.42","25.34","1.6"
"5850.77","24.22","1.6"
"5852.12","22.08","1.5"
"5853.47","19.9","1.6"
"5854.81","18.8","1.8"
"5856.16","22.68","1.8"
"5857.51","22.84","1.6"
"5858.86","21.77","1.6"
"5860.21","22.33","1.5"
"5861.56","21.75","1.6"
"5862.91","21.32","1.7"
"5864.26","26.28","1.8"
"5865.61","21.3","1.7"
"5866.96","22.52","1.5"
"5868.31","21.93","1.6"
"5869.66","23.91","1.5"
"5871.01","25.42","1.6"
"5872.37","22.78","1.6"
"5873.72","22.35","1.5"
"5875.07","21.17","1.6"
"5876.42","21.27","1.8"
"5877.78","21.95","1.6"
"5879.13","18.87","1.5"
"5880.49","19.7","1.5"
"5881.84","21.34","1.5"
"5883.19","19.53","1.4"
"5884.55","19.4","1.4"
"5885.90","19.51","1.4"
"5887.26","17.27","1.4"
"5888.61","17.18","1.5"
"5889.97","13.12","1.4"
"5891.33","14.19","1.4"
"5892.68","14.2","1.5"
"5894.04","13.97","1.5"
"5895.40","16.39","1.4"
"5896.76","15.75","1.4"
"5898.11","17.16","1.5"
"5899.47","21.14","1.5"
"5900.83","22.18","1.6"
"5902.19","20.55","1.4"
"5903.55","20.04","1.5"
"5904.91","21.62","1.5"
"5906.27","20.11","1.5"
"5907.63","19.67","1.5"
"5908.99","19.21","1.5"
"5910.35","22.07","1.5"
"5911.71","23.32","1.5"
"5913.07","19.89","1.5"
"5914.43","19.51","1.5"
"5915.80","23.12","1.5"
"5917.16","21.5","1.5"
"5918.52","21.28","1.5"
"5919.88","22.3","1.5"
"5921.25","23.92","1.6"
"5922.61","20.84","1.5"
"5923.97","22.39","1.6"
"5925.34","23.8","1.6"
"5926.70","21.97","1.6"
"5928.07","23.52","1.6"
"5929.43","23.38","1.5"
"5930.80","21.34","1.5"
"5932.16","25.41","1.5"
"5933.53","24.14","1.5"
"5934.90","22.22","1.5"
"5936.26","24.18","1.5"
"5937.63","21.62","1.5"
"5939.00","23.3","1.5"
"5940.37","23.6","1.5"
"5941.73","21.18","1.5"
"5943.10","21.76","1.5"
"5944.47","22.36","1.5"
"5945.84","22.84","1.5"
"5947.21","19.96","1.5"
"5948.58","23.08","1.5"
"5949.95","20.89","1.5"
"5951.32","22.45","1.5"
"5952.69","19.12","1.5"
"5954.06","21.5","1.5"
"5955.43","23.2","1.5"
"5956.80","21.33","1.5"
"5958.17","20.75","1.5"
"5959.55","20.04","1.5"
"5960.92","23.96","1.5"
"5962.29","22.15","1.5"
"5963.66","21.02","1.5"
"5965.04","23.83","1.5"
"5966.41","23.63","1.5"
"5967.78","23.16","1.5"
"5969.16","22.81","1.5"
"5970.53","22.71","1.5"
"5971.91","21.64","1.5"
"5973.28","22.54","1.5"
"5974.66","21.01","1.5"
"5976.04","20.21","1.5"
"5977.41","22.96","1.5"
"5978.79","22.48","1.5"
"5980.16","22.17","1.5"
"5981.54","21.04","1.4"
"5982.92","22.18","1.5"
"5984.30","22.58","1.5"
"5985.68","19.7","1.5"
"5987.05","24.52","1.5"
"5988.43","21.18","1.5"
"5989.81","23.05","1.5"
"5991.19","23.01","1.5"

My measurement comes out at 3.0 A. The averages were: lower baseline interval 21.1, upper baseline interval 22.3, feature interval 18.9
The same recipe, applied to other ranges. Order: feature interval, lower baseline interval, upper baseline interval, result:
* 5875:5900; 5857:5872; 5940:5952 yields 5.1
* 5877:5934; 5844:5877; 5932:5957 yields 5.8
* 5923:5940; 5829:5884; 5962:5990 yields -0.5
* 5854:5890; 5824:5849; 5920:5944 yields 3.4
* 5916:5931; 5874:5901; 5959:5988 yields -1.9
